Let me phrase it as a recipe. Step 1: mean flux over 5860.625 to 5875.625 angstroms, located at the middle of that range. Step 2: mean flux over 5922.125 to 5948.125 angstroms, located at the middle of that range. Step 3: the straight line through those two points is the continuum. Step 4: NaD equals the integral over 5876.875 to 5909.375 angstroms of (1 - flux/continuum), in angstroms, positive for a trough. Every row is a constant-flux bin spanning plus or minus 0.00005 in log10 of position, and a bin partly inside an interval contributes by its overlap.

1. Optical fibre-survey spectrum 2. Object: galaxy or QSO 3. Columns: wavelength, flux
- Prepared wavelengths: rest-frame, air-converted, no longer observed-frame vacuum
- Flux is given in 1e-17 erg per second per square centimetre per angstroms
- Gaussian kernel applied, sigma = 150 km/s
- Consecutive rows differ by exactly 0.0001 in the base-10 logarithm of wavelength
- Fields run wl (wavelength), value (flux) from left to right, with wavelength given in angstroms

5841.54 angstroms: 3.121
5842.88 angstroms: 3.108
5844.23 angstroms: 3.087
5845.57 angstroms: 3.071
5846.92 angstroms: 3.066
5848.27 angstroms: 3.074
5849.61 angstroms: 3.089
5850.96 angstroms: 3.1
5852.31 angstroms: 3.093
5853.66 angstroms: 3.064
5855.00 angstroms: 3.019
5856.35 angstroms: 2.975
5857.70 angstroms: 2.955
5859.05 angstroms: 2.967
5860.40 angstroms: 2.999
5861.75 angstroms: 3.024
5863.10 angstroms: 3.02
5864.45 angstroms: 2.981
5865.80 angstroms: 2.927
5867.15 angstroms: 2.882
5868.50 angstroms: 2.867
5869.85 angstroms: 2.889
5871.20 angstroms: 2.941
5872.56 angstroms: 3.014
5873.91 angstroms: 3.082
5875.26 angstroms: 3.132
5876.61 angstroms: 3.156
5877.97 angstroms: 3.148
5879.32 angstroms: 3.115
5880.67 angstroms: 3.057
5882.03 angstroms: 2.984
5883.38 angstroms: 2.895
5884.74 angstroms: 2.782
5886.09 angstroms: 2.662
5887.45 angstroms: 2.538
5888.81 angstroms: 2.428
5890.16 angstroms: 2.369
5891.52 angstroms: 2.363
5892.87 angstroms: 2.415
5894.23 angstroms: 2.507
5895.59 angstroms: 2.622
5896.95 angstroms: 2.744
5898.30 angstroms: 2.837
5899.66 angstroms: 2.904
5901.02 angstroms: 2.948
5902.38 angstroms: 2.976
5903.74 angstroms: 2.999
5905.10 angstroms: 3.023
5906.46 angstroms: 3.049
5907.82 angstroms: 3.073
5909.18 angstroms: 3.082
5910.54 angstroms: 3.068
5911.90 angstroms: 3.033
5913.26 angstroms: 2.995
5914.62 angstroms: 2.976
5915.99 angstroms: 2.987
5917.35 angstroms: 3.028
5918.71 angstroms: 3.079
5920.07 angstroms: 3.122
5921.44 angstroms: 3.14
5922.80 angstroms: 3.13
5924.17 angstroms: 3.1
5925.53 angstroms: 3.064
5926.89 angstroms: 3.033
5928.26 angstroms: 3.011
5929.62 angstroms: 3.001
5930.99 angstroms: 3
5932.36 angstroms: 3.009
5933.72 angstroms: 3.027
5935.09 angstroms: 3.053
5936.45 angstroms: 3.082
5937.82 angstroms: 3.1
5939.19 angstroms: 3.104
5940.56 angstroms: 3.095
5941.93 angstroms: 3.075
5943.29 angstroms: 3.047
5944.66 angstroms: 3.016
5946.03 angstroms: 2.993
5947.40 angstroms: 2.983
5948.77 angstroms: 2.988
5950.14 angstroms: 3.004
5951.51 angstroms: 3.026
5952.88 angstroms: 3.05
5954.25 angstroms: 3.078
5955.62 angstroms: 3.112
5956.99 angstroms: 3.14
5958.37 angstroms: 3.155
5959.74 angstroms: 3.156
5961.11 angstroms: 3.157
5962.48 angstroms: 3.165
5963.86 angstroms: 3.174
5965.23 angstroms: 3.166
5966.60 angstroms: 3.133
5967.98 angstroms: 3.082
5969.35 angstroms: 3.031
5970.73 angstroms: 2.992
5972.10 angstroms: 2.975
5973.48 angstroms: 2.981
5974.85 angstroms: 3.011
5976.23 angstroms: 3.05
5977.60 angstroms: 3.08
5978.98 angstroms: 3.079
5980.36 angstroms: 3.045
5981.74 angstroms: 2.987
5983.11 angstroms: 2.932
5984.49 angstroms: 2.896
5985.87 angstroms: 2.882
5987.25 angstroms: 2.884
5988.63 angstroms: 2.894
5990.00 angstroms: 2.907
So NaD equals 2.0 angstroms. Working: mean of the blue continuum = 2.98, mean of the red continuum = 3.05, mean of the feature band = 2.81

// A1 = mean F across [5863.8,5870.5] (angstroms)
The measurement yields 2.91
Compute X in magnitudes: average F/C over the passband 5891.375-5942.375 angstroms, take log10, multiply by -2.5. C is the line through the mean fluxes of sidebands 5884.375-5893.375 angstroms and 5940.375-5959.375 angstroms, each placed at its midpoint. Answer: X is -0.08 mag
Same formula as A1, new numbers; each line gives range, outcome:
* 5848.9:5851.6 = 3.1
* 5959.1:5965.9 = 3.16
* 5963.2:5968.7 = 3.14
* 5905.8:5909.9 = 3.07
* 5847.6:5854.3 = 3.08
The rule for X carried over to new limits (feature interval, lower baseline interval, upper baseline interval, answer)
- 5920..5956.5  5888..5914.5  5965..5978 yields -0.04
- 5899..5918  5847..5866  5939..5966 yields 0.02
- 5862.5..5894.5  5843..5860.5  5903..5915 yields 0.07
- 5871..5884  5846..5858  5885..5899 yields -0.12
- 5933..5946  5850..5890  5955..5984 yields -0.01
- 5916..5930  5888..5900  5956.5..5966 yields -0.09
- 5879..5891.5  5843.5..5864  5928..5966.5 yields 0.12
